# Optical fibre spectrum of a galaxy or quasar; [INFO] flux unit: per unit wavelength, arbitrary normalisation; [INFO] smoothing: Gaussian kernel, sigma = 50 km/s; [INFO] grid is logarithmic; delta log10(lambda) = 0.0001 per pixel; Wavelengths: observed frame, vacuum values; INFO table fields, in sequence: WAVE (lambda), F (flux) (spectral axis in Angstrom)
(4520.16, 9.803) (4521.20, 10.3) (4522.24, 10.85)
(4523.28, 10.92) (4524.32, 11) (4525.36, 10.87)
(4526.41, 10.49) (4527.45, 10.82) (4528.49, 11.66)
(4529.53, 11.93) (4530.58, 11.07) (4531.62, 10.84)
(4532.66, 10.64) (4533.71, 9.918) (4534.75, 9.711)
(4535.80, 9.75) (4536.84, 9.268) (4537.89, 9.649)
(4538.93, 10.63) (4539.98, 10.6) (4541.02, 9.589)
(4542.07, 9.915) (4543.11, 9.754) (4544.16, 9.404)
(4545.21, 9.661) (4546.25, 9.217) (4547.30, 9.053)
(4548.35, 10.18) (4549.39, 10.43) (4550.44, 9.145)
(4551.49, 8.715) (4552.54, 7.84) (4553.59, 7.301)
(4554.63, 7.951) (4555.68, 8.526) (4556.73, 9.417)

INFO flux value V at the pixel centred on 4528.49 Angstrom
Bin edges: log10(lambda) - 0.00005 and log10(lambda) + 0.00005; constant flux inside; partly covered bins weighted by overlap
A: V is 11.66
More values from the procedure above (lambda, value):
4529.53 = 11.93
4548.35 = 10.18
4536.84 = 9.268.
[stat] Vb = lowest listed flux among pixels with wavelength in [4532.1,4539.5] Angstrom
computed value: 9.268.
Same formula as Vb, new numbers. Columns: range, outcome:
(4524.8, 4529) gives 10.49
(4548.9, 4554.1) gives 7.301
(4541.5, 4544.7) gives 9.404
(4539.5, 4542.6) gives 9.589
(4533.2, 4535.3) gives 9.711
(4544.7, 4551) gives 9.053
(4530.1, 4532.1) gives 10.84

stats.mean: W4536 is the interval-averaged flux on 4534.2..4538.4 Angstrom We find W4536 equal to 9.59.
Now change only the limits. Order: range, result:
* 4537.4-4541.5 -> 10.1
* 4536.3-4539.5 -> 9.86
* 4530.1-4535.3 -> 10.4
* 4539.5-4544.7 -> 9.85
